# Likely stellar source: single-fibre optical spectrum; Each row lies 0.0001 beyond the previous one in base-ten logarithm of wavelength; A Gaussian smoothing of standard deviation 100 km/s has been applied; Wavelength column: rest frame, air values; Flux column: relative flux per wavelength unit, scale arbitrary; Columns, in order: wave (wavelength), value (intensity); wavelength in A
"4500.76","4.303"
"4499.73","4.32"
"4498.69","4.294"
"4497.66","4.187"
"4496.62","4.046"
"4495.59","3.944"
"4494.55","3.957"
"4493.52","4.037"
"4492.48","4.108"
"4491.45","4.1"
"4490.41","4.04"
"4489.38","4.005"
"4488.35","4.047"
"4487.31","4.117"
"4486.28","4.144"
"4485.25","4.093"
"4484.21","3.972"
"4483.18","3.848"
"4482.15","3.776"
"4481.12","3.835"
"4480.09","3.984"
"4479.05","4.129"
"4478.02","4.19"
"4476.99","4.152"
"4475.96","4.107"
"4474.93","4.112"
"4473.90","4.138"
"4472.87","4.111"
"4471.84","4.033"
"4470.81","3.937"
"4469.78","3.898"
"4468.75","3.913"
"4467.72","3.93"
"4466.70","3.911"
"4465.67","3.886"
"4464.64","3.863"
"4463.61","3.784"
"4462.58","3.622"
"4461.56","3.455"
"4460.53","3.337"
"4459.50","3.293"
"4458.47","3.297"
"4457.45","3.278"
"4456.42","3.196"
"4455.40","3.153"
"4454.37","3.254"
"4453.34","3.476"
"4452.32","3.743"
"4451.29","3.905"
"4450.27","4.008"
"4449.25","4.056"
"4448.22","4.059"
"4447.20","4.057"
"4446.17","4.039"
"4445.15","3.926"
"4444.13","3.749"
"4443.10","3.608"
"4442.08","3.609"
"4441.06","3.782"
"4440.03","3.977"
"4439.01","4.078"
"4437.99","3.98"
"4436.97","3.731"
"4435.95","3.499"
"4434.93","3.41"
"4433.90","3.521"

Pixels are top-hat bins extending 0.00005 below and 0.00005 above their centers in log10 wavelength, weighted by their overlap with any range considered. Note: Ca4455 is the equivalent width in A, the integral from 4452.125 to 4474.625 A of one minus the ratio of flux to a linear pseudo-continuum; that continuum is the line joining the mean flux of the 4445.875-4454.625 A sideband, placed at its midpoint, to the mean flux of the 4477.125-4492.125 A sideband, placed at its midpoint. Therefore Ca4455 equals 1.5 A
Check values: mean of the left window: 3.86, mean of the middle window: 3.66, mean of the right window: 4.02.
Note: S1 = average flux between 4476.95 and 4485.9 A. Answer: 3.99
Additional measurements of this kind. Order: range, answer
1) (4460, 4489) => 3.94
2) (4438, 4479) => 3.8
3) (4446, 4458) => 3.67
